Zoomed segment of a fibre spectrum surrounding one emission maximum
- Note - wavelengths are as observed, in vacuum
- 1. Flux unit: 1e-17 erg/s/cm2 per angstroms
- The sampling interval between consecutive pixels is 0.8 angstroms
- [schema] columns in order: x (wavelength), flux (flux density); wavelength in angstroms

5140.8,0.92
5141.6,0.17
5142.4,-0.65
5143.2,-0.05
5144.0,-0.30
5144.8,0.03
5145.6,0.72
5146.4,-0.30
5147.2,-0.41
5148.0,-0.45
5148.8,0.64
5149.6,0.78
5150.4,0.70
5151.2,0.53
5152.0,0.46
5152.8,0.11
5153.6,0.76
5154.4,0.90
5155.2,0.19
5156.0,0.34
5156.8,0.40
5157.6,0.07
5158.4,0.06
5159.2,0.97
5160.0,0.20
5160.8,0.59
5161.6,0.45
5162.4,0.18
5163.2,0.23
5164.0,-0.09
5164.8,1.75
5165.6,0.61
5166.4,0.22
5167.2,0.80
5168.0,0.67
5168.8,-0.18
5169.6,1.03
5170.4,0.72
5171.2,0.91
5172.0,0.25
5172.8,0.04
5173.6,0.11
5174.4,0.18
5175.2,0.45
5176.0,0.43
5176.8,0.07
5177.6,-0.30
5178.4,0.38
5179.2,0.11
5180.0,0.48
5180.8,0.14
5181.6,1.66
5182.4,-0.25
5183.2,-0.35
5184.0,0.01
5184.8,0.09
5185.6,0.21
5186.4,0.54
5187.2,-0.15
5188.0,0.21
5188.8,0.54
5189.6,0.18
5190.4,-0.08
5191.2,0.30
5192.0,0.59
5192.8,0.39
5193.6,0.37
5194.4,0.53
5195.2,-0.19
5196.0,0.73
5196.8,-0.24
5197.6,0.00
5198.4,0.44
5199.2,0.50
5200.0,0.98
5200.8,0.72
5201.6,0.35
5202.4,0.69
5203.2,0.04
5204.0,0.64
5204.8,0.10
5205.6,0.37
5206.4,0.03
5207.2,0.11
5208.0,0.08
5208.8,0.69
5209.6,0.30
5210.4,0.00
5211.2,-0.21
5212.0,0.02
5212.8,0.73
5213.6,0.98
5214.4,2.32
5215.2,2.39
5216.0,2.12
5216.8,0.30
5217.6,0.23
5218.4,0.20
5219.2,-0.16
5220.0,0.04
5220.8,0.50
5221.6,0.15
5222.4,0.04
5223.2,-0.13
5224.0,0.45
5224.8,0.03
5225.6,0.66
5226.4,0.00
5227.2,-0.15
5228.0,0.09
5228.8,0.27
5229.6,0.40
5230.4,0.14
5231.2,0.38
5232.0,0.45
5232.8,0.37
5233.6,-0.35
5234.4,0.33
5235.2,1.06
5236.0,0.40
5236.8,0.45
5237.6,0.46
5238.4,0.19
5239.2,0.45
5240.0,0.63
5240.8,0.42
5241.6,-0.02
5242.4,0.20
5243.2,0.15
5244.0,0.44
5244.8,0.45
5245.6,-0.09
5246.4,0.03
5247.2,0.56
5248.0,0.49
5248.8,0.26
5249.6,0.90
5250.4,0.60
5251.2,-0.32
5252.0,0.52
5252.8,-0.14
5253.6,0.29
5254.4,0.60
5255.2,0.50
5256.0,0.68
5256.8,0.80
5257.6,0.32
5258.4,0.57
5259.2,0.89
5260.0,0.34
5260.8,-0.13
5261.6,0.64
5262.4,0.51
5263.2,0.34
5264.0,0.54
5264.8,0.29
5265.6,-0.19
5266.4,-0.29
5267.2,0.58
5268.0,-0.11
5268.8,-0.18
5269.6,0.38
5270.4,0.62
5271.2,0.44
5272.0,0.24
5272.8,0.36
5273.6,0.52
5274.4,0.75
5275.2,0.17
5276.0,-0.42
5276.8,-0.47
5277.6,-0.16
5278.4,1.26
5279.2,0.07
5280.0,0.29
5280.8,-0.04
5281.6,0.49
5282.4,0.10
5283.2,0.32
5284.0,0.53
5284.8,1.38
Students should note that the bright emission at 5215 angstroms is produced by [O III] 5007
